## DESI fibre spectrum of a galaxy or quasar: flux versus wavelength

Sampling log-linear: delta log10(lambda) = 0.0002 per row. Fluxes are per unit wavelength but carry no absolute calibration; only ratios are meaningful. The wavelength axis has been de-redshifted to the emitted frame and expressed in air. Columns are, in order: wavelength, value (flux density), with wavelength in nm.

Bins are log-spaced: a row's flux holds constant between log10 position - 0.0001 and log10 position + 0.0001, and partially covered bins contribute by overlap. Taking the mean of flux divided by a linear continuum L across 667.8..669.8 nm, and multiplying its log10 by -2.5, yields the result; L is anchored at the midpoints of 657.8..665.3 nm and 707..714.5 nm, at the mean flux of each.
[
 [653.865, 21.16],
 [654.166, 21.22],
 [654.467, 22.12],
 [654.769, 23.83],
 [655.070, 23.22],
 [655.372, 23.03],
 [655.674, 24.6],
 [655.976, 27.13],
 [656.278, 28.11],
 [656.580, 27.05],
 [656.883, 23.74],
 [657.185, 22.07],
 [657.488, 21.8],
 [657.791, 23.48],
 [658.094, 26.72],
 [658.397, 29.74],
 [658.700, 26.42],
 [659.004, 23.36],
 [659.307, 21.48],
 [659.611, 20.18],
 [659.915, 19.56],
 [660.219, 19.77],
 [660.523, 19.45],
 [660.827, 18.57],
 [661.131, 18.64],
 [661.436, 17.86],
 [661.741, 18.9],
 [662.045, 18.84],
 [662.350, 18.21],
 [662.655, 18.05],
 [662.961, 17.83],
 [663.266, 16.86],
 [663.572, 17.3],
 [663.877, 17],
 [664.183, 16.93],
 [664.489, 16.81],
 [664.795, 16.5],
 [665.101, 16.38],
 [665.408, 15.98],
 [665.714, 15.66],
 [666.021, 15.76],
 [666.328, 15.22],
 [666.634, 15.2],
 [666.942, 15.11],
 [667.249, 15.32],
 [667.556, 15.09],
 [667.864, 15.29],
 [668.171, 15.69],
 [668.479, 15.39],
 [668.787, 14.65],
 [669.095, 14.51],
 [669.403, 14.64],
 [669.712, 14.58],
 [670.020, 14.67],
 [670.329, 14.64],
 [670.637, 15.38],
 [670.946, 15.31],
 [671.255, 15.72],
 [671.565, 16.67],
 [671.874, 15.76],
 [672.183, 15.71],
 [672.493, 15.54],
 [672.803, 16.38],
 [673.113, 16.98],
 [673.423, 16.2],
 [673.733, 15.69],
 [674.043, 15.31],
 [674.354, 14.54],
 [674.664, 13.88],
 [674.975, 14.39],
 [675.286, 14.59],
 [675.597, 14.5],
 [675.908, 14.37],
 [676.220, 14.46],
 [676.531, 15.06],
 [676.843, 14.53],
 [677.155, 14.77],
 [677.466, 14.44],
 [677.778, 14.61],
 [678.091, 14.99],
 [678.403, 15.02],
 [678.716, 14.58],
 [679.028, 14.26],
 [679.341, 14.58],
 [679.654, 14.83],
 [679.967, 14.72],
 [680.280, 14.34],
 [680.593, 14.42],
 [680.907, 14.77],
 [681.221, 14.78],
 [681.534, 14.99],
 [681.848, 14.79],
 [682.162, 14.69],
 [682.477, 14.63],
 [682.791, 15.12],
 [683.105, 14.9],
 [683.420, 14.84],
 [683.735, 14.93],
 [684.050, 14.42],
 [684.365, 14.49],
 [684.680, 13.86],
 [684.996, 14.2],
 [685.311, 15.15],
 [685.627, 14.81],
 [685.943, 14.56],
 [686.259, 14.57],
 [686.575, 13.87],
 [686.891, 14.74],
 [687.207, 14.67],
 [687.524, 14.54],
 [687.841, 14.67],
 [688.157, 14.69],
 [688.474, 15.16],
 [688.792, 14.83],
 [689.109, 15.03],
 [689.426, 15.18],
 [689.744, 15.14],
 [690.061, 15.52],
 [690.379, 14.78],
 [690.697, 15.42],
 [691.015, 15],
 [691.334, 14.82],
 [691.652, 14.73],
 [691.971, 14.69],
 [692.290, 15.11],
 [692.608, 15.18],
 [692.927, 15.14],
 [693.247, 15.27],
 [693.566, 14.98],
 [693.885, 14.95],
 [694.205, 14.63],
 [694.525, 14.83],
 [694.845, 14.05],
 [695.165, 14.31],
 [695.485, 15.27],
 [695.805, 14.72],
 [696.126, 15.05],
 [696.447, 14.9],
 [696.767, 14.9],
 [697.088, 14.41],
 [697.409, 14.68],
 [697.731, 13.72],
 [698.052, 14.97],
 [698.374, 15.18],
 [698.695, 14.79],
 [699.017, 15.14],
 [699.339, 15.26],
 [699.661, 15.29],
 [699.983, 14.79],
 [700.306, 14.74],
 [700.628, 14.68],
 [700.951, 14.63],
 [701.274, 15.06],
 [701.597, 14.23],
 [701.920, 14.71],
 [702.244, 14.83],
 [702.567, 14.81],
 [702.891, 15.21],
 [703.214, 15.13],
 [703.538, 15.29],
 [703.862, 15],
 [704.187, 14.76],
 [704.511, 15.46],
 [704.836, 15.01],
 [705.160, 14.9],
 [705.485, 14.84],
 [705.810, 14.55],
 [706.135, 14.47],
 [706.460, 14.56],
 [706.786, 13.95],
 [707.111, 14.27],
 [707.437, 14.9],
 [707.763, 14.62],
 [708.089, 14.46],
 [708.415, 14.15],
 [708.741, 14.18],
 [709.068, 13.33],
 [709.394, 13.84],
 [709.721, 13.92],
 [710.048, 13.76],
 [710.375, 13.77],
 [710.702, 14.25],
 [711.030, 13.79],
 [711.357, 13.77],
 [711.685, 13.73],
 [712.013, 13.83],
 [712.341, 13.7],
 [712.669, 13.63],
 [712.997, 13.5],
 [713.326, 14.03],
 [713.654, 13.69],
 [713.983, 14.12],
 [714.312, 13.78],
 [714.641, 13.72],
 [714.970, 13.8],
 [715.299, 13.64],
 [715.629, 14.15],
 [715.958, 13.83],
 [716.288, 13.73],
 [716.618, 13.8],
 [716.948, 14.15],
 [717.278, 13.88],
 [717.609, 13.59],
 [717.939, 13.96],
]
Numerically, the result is 0.25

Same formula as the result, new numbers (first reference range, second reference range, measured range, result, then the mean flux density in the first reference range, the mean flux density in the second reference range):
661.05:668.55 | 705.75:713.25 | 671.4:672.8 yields 0.02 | 16.6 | 14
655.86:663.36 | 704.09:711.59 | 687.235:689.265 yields 0.17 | 21.8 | 14.3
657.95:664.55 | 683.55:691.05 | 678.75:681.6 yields 0.11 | 20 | 14.8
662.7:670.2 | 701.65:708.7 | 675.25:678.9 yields 0.06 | 15.8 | 14.7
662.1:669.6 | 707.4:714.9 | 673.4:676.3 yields 0.07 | 16.1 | 13.9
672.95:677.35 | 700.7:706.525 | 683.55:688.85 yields 0.02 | 14.9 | 14.9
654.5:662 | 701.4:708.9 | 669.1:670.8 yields 0.37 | 22.8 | 14.7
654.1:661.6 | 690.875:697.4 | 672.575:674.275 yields 0.21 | 22.9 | 14.8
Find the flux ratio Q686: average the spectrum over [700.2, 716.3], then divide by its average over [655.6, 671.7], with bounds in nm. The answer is 0.77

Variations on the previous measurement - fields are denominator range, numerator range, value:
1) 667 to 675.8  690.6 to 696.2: 0.98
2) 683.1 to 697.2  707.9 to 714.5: 0.94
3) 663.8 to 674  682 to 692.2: 0.94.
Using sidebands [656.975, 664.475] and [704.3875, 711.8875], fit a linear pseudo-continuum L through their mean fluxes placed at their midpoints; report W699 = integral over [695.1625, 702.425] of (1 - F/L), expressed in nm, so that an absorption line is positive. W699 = 0.31 nm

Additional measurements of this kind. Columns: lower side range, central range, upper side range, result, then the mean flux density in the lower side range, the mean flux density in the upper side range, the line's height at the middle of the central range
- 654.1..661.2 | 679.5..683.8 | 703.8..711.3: 0.95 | 23.2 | 14.4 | 19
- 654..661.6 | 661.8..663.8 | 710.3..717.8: 0.38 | 22.9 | 13.8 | 22.1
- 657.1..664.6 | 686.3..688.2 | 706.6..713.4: 0.26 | 20.2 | 14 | 16.9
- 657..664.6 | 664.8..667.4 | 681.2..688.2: 0.46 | 20.3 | 14.6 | 19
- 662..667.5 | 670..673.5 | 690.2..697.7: 0.08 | 16.5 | 14.8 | 16.1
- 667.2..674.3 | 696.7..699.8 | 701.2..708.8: 0.01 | 15.4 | 14.7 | 14.9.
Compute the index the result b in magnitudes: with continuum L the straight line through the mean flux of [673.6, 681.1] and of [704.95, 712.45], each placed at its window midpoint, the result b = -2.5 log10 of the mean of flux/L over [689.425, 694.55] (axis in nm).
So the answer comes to -0.044 mag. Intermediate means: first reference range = 14.6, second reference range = 14.2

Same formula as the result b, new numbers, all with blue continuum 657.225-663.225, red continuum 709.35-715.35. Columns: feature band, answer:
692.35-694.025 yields 0.090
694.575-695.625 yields 0.113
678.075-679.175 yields 0.246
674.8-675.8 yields 0.288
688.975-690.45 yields 0.118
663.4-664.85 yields 0.202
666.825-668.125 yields 0.291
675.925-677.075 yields 0.266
